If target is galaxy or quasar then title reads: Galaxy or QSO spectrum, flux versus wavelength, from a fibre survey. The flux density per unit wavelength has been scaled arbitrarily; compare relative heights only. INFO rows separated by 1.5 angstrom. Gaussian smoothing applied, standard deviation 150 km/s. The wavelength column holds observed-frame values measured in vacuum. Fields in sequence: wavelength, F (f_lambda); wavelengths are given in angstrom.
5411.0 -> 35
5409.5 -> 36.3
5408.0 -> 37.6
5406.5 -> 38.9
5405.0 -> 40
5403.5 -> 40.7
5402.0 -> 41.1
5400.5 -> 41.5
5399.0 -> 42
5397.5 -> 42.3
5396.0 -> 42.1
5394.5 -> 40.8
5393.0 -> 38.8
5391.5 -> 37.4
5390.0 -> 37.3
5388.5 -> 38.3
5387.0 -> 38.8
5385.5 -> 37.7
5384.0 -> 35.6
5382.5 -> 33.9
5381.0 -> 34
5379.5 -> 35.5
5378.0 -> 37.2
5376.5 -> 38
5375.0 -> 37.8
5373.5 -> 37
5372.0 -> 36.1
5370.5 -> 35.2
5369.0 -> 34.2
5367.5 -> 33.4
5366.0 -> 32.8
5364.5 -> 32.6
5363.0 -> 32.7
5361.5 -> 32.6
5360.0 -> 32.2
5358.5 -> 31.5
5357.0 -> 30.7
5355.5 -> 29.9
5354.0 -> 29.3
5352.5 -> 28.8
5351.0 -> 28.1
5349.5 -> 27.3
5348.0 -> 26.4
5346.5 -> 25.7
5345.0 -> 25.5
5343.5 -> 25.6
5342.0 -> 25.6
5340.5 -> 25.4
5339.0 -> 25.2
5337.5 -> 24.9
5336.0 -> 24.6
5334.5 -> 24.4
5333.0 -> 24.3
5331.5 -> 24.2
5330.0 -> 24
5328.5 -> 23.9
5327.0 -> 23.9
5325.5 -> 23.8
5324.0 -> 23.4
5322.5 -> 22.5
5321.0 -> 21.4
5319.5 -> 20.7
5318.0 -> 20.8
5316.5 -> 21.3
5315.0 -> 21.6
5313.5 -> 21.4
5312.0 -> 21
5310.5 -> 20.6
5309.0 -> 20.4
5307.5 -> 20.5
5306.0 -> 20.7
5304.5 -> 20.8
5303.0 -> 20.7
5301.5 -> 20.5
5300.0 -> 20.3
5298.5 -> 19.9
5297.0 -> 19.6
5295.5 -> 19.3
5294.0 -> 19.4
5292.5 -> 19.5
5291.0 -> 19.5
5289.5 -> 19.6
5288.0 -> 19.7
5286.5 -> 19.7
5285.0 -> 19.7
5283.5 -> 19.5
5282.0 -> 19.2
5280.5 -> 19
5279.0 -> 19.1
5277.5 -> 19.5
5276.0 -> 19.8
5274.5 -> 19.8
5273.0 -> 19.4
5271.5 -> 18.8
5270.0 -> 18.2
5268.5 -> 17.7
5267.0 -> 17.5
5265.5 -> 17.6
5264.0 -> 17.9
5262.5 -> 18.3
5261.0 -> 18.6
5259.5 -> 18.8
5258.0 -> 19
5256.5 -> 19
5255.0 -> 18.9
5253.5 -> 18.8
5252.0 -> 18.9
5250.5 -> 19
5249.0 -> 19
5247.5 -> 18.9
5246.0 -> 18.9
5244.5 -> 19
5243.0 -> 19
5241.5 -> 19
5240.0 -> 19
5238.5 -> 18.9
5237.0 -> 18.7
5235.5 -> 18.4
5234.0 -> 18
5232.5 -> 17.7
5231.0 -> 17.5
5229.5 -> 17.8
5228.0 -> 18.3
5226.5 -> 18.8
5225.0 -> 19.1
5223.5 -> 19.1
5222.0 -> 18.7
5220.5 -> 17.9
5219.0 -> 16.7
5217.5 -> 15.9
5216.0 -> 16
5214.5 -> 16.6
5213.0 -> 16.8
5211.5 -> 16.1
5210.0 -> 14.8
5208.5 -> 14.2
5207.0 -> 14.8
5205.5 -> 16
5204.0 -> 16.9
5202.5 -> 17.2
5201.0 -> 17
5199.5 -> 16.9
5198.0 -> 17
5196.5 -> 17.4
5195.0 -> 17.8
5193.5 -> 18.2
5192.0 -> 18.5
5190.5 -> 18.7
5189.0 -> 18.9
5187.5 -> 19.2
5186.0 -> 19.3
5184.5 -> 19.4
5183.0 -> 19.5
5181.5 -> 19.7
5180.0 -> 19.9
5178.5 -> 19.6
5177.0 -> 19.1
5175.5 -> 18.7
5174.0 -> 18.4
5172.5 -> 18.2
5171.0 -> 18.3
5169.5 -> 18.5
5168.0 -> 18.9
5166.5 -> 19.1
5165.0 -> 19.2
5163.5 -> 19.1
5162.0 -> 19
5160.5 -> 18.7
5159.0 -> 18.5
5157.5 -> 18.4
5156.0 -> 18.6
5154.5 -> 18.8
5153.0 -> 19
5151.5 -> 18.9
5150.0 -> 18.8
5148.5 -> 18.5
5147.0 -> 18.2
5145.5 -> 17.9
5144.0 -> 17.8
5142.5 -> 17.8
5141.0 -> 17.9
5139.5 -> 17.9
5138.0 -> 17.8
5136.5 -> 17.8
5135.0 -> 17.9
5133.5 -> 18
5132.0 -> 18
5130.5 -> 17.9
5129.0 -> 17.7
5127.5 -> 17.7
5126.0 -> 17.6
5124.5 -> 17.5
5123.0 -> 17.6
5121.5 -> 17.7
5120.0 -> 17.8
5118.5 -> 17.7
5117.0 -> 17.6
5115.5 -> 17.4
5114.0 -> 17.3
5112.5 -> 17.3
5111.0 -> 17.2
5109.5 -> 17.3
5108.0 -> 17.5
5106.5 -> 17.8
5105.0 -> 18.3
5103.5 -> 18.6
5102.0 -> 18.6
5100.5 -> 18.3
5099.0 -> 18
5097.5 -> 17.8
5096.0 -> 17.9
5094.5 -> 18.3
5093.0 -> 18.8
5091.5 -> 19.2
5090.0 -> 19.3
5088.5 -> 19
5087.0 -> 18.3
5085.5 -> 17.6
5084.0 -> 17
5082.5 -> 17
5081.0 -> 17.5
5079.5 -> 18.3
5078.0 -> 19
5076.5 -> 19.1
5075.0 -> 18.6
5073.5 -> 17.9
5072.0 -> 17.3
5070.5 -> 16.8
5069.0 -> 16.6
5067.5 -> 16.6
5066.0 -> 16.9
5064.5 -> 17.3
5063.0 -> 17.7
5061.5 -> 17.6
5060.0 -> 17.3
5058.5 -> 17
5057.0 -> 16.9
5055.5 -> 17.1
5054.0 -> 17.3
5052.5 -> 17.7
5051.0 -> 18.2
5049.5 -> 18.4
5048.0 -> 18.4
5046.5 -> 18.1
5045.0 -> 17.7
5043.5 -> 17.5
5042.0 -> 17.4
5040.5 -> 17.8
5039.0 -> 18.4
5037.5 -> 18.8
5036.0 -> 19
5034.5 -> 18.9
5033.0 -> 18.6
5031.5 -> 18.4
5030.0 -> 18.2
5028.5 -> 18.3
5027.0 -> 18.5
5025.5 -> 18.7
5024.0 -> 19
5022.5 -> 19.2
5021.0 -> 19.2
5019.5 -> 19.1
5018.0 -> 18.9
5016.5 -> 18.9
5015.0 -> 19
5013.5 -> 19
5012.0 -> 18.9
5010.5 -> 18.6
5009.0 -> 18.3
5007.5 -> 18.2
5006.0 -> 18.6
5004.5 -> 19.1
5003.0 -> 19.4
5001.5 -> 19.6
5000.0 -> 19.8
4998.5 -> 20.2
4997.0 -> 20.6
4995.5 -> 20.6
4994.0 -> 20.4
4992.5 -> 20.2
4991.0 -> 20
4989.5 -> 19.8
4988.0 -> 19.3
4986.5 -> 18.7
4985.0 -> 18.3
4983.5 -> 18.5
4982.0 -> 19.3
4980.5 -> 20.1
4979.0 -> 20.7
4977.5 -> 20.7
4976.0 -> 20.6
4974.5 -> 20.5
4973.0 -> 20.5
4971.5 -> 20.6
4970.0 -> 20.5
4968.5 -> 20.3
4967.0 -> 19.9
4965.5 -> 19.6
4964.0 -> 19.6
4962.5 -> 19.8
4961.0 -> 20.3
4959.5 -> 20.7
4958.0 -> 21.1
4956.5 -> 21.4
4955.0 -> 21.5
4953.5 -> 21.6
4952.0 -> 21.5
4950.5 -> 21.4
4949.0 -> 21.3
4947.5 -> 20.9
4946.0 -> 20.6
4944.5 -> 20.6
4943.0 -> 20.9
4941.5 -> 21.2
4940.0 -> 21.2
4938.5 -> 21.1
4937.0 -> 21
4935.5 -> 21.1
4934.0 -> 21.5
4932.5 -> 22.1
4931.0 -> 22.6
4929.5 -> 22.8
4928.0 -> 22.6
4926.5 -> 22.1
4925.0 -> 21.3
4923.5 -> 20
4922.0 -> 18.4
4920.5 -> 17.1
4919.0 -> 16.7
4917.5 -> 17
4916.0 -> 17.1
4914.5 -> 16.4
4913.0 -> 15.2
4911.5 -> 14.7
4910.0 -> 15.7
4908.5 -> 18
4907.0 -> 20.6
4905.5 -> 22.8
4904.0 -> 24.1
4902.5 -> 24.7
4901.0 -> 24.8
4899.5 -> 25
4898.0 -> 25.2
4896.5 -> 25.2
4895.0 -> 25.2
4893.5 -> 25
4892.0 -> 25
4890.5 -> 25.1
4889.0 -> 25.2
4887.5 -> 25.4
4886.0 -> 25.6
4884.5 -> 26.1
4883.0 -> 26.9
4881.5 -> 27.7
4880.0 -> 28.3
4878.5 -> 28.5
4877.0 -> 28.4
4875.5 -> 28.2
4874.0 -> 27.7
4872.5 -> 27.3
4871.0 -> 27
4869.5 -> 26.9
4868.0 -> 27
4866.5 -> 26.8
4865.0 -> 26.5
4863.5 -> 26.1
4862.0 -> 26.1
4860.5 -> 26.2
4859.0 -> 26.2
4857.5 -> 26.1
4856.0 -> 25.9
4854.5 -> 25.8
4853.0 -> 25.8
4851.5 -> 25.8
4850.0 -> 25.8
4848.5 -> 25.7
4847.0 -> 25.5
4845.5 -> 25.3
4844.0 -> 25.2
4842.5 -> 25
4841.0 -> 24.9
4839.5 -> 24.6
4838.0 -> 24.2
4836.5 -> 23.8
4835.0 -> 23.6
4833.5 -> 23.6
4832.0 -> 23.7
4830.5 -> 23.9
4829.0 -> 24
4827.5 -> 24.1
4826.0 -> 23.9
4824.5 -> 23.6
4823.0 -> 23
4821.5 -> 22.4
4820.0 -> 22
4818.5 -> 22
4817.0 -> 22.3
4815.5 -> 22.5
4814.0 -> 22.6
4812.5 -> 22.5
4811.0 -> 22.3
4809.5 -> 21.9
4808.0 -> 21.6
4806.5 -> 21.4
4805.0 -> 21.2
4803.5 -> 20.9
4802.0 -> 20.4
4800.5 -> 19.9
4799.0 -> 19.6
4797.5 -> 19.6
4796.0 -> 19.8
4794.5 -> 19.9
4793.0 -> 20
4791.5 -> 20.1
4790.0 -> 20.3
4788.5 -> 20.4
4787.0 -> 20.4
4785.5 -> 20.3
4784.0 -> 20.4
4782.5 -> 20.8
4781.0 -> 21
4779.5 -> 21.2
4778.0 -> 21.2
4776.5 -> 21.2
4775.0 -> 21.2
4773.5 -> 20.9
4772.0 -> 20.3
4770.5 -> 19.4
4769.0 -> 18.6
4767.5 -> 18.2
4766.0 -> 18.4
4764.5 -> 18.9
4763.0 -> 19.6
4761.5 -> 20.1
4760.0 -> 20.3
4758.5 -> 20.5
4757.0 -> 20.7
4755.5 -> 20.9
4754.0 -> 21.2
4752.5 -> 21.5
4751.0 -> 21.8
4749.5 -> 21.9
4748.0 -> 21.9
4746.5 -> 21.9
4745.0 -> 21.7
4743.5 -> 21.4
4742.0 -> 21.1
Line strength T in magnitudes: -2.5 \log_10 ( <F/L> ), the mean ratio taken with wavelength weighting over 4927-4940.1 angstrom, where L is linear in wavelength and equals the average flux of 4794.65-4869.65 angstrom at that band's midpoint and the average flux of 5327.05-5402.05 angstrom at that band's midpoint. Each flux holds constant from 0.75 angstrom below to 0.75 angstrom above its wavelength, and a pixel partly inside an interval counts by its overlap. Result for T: 0.16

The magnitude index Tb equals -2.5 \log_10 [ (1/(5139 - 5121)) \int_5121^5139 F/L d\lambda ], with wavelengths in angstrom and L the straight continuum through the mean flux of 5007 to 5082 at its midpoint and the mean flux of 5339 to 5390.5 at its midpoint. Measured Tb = 0.23 mag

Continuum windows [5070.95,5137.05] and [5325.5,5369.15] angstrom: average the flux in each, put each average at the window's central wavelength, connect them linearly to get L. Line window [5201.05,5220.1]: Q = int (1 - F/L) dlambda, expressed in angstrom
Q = 5.3 angstrom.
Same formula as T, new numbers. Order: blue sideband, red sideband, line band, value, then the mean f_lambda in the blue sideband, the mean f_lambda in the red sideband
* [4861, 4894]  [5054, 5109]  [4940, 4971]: 0.13 mag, 26.7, 17.8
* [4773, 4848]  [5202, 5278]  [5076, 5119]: 0.08 mag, 22.1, 18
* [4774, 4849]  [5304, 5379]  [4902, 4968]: 0.15 mag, 22.2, 27.1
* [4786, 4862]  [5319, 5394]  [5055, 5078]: 0.45 mag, 23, 30.3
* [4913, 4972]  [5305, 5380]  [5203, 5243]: 0.40 mag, 20.4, 27.3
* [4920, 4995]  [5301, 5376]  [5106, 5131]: 0.29 mag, 20.6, 26.4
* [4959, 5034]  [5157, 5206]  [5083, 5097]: 0.04 mag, 19.5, 18.5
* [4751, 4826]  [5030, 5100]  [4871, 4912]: -0.25 mag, 20.8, 17.9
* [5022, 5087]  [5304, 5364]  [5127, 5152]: 0.12 mag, 17.9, 25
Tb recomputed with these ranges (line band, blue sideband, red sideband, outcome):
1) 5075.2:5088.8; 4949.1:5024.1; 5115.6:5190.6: 0.06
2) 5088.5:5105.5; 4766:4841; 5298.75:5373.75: 0.28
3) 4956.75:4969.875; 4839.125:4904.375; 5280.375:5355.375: 0.24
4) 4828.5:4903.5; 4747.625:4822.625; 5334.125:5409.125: -0.14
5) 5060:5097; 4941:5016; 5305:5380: 0.23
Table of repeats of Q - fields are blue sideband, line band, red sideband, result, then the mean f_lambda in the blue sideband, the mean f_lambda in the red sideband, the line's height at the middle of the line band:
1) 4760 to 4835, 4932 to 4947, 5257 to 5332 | -0.1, 21.2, 20.2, 20.9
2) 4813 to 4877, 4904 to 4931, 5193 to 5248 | 5.2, 25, 17.5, 23.6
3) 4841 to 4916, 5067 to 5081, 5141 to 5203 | 1.9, 24.8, 18.5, 20.6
